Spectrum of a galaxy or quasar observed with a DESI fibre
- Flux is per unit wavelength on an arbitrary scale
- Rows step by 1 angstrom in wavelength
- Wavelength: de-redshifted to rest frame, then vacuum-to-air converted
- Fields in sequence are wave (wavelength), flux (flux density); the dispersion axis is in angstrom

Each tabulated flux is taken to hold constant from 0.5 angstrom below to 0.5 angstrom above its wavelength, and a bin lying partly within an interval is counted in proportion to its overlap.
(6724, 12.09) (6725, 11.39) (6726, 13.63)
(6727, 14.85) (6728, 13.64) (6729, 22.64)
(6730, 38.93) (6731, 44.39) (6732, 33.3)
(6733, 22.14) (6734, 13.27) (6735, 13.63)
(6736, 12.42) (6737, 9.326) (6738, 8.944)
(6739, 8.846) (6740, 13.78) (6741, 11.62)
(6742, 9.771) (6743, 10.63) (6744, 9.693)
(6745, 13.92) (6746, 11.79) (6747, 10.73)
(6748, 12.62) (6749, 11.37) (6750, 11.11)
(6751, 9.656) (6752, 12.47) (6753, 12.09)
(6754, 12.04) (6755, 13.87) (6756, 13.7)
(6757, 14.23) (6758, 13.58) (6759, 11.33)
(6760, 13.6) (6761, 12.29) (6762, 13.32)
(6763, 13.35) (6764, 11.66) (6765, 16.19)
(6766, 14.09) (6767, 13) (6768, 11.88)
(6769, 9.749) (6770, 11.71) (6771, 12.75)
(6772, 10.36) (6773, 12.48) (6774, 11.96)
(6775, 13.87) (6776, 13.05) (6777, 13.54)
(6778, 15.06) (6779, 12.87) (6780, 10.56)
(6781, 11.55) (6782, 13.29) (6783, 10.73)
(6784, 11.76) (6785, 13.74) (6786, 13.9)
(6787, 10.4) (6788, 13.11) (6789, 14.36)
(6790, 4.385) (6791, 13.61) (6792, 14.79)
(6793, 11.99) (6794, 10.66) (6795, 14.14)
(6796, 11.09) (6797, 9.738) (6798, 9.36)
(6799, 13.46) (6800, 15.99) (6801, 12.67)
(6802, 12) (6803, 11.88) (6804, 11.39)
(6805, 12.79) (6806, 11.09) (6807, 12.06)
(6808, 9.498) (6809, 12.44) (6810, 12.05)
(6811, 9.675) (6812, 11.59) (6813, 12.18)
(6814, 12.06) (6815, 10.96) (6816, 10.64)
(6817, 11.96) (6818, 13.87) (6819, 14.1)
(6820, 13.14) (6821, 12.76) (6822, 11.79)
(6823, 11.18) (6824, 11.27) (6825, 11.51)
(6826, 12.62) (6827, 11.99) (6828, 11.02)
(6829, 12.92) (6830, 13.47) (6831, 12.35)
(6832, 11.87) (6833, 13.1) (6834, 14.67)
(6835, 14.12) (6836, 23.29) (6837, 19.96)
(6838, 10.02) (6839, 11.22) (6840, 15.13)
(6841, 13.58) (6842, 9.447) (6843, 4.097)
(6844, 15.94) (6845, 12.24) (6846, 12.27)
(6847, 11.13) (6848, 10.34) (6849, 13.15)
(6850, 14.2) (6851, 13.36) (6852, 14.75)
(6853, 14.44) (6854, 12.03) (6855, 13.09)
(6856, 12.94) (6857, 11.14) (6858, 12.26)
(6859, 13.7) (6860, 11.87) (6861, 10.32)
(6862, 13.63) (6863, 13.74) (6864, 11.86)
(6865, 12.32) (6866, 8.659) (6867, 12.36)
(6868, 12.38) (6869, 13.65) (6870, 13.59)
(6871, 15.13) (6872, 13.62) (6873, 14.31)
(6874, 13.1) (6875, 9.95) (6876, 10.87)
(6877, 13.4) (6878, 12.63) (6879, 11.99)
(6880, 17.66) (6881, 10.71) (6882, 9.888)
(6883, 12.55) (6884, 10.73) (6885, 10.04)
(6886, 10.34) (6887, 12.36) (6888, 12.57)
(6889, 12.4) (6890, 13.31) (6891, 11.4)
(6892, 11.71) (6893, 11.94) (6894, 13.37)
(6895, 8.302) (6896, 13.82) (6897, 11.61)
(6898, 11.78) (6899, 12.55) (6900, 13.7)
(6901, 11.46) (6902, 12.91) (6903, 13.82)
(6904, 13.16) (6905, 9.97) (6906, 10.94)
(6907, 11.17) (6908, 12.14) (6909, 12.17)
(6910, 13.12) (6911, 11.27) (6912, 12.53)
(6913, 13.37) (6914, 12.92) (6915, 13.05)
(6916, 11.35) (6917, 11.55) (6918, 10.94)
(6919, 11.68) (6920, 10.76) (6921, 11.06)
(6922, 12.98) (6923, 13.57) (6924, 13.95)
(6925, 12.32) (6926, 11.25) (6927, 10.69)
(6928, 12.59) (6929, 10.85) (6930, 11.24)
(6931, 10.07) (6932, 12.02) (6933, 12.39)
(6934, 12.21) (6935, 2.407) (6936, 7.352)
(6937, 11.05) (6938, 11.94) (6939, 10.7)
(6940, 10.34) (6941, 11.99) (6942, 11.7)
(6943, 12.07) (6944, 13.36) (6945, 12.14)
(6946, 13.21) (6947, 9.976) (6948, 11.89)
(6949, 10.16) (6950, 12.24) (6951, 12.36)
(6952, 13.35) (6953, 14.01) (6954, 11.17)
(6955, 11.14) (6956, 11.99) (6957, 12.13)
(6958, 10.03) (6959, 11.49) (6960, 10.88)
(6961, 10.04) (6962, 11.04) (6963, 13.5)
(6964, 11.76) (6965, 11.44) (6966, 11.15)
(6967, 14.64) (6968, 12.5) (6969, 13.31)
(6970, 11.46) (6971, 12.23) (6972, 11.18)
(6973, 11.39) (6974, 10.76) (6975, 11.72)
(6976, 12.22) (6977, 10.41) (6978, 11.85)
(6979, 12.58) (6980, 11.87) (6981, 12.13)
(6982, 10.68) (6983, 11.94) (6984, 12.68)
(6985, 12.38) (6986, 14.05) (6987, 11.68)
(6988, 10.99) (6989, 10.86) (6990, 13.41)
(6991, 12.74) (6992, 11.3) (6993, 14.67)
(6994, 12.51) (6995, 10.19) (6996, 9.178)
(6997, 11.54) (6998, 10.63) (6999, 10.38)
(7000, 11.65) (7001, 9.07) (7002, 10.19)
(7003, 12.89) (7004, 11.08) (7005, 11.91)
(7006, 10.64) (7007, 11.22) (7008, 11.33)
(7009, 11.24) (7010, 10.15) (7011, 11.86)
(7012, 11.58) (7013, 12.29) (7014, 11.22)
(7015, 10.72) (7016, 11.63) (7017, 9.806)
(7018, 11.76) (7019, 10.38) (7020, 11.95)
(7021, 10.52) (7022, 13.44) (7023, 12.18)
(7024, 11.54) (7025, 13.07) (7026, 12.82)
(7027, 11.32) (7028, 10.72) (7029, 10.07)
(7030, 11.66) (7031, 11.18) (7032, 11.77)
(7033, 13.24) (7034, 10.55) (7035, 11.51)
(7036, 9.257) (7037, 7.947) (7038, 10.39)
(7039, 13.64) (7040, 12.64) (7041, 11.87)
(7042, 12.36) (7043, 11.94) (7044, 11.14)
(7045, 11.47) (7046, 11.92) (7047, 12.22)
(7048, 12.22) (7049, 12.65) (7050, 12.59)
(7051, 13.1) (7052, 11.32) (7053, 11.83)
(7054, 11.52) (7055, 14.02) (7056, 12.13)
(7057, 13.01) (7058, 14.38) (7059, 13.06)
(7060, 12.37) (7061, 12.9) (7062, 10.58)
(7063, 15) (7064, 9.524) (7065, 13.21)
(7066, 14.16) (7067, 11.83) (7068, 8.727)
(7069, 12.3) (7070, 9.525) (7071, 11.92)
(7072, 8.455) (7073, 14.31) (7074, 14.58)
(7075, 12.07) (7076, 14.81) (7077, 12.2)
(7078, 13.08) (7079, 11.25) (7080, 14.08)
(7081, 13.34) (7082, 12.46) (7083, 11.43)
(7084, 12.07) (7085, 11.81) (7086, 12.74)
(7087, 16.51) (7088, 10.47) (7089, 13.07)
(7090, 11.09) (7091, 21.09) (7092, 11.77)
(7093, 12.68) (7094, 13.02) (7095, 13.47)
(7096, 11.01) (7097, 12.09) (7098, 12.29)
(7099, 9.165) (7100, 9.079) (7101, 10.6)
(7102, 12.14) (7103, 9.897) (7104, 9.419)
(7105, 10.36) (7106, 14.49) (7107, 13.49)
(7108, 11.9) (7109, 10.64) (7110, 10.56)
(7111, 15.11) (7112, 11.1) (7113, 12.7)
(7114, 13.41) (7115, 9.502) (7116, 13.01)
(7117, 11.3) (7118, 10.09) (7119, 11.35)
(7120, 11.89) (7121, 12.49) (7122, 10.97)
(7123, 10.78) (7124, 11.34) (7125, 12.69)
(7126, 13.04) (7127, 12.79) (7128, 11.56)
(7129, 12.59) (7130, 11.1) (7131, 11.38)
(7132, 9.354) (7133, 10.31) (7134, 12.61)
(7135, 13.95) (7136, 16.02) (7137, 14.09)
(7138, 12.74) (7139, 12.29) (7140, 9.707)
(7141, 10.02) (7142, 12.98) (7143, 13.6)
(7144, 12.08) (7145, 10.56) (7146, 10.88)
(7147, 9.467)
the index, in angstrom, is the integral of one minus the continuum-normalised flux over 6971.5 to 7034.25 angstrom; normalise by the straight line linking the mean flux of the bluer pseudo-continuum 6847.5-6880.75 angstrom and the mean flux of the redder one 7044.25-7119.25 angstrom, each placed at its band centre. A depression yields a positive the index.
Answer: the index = 4.47 angstrom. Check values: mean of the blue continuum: 12.8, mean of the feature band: 11.5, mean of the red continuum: 12.2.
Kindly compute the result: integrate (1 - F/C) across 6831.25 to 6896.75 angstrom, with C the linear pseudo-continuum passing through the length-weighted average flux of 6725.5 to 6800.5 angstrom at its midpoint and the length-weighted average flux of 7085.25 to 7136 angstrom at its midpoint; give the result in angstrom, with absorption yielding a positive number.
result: 2.6 angstrom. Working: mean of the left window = 13.6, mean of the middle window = 12.6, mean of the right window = 12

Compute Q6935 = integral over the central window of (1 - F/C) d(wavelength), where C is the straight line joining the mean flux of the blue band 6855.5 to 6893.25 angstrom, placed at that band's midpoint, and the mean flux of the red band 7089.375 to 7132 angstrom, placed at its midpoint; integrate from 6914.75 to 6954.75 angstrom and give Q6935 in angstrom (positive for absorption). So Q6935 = 2.31 angstrom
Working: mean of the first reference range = 12.3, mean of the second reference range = 11.9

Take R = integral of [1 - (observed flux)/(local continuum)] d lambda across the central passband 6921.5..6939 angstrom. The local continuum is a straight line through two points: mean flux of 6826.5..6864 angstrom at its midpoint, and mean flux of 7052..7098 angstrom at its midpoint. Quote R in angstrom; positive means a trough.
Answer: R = 2.33 angstrom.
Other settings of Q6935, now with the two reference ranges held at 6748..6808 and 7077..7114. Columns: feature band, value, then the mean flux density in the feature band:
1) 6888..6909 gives 0.4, 12.1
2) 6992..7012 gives 1.8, 11.2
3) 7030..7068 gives 0.8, 12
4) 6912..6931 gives 0.5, 12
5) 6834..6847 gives -1.1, 13.4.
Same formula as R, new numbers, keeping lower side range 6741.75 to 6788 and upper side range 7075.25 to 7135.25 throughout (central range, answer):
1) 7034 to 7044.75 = 0.8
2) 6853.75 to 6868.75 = 0.1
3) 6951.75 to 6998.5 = 1.4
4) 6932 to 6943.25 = 1.7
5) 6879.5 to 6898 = 0.5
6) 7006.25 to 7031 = 1.5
